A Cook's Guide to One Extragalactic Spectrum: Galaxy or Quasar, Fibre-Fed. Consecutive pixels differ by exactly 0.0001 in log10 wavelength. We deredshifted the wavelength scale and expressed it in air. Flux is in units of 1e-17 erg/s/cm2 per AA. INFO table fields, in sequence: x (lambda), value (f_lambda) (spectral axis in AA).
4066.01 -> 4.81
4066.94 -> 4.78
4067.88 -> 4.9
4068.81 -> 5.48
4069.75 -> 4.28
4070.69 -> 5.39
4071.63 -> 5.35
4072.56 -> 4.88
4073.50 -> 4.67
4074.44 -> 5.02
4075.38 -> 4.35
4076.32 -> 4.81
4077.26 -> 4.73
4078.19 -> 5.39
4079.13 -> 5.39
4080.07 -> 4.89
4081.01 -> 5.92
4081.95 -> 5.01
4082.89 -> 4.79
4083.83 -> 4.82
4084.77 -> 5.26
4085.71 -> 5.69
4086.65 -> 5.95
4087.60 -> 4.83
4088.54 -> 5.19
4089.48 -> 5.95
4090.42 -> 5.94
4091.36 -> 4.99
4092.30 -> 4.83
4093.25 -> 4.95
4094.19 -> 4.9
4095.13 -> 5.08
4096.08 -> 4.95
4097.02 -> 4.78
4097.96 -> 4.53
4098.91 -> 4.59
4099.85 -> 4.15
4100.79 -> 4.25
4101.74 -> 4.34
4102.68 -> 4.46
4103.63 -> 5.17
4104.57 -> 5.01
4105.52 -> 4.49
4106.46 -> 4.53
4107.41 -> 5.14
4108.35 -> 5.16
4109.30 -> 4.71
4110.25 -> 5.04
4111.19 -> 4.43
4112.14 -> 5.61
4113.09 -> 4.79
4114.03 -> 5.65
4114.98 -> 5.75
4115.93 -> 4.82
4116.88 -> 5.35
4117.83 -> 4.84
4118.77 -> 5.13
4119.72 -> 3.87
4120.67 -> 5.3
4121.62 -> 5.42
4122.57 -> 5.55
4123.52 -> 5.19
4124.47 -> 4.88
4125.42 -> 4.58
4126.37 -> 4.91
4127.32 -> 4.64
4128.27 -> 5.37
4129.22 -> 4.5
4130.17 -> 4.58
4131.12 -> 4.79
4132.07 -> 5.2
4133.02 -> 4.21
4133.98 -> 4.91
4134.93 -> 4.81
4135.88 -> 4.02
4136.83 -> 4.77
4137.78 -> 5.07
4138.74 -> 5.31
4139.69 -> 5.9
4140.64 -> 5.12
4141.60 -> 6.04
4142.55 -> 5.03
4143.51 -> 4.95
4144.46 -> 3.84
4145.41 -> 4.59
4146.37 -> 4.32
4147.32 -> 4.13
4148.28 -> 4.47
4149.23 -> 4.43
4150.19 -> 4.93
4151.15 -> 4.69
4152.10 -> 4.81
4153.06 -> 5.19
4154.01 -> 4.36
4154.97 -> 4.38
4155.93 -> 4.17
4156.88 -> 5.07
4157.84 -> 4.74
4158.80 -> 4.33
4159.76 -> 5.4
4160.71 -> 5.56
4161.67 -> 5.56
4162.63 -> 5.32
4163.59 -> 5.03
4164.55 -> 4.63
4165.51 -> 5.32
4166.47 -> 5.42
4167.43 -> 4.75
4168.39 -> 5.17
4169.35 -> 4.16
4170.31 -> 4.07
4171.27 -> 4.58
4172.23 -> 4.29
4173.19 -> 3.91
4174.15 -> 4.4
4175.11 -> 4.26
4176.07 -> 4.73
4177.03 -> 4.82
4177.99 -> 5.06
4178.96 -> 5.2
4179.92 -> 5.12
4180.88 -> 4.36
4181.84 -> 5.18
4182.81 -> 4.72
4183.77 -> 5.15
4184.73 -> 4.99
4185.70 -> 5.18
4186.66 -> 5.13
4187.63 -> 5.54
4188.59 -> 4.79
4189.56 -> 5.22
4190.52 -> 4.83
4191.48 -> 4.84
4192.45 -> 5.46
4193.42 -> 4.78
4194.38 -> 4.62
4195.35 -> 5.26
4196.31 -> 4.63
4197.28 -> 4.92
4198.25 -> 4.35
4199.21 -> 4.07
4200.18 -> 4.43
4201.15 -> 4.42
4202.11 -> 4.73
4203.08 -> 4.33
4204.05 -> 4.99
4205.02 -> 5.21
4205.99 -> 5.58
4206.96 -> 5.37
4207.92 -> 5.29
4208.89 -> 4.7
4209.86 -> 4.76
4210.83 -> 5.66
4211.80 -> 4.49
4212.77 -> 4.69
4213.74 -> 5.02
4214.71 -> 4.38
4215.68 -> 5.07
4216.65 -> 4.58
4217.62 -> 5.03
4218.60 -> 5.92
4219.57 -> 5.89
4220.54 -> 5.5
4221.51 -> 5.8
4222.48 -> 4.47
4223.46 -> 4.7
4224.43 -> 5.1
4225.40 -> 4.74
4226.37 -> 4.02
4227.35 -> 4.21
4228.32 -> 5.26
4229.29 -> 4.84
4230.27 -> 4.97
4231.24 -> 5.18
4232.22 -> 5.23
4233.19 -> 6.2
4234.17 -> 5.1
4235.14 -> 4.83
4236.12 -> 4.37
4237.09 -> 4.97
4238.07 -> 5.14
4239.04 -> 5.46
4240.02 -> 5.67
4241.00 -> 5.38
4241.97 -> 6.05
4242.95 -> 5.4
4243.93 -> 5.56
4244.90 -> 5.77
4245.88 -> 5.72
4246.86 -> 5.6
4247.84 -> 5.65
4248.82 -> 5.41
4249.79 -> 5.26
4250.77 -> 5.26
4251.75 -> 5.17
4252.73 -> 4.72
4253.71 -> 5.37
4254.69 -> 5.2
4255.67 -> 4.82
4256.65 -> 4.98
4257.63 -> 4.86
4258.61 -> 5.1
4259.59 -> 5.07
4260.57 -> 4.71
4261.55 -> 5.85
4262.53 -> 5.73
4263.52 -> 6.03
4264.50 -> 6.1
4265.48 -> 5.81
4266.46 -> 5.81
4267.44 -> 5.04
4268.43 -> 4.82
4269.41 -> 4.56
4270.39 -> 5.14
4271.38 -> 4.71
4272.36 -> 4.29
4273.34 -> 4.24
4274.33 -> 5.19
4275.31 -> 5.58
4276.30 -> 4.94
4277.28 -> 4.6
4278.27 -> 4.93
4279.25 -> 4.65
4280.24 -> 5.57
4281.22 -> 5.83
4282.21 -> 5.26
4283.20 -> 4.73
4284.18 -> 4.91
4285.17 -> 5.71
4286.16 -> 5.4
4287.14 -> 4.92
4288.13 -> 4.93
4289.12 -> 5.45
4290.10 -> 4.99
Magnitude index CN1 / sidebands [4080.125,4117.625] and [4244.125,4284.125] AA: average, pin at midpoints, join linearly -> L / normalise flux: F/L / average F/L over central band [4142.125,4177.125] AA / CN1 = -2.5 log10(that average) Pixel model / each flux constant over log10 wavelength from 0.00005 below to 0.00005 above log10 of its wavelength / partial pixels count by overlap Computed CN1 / 0.09 mag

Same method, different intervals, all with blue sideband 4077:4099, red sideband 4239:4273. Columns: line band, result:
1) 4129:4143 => 0.05 mag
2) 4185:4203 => 0.09 mag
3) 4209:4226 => 0.05 mag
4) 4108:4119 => 0.02 mag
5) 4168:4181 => 0.14 mag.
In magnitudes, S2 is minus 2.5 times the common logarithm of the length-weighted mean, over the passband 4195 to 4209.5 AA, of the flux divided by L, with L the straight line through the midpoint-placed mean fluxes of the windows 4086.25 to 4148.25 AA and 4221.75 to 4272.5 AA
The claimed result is 0.062 mag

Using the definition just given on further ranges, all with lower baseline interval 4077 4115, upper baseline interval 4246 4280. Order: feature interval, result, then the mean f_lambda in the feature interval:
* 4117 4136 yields 0.040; 4.86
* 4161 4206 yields 0.056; 4.84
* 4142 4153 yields 0.105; 4.6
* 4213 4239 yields 0.022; 5.02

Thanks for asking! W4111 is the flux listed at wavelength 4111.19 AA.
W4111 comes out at 4.43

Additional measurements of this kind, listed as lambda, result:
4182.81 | 4.72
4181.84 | 5.18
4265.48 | 5.81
